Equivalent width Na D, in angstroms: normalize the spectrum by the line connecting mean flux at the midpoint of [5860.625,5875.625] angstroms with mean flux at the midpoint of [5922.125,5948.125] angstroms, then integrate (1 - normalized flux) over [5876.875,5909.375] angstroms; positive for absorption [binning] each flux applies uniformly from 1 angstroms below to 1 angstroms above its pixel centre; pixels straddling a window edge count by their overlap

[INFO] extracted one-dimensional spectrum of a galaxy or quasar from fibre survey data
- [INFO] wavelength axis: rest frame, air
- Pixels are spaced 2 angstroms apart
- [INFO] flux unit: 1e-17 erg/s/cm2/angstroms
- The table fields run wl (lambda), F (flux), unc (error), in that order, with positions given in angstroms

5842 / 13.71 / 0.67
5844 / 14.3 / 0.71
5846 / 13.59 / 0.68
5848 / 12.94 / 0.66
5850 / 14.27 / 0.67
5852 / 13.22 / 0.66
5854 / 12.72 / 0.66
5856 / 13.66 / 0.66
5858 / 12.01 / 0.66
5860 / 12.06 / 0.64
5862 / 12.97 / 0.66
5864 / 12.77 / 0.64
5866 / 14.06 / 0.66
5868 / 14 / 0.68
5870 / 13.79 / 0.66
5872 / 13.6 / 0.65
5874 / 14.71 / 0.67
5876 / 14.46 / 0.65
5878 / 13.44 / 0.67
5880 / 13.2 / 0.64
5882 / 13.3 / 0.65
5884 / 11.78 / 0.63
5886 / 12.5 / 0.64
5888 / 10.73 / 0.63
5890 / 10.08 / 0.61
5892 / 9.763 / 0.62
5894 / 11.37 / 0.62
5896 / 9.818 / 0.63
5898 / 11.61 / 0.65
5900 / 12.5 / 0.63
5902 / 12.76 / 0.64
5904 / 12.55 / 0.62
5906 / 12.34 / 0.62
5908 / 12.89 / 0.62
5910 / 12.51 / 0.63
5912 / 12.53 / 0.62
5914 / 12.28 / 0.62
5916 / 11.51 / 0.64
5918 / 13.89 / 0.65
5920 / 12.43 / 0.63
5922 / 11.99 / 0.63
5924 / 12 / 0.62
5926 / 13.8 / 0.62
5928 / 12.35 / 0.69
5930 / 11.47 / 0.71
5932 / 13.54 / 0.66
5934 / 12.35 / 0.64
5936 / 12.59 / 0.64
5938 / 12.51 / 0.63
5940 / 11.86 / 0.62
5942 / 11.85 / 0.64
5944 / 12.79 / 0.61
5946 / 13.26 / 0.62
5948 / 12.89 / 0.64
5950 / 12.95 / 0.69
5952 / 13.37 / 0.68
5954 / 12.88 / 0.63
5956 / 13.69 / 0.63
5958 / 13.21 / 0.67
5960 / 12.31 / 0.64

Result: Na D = 3.25 angstroms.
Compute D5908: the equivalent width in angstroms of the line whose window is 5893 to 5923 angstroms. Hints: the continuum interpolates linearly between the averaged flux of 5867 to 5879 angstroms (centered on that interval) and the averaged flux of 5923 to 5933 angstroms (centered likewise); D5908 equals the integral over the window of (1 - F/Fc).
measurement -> 2.1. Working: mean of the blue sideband 14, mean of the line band 12.2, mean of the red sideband 12.6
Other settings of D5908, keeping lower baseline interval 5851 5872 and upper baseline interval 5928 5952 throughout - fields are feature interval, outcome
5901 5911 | 0.2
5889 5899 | 1.8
